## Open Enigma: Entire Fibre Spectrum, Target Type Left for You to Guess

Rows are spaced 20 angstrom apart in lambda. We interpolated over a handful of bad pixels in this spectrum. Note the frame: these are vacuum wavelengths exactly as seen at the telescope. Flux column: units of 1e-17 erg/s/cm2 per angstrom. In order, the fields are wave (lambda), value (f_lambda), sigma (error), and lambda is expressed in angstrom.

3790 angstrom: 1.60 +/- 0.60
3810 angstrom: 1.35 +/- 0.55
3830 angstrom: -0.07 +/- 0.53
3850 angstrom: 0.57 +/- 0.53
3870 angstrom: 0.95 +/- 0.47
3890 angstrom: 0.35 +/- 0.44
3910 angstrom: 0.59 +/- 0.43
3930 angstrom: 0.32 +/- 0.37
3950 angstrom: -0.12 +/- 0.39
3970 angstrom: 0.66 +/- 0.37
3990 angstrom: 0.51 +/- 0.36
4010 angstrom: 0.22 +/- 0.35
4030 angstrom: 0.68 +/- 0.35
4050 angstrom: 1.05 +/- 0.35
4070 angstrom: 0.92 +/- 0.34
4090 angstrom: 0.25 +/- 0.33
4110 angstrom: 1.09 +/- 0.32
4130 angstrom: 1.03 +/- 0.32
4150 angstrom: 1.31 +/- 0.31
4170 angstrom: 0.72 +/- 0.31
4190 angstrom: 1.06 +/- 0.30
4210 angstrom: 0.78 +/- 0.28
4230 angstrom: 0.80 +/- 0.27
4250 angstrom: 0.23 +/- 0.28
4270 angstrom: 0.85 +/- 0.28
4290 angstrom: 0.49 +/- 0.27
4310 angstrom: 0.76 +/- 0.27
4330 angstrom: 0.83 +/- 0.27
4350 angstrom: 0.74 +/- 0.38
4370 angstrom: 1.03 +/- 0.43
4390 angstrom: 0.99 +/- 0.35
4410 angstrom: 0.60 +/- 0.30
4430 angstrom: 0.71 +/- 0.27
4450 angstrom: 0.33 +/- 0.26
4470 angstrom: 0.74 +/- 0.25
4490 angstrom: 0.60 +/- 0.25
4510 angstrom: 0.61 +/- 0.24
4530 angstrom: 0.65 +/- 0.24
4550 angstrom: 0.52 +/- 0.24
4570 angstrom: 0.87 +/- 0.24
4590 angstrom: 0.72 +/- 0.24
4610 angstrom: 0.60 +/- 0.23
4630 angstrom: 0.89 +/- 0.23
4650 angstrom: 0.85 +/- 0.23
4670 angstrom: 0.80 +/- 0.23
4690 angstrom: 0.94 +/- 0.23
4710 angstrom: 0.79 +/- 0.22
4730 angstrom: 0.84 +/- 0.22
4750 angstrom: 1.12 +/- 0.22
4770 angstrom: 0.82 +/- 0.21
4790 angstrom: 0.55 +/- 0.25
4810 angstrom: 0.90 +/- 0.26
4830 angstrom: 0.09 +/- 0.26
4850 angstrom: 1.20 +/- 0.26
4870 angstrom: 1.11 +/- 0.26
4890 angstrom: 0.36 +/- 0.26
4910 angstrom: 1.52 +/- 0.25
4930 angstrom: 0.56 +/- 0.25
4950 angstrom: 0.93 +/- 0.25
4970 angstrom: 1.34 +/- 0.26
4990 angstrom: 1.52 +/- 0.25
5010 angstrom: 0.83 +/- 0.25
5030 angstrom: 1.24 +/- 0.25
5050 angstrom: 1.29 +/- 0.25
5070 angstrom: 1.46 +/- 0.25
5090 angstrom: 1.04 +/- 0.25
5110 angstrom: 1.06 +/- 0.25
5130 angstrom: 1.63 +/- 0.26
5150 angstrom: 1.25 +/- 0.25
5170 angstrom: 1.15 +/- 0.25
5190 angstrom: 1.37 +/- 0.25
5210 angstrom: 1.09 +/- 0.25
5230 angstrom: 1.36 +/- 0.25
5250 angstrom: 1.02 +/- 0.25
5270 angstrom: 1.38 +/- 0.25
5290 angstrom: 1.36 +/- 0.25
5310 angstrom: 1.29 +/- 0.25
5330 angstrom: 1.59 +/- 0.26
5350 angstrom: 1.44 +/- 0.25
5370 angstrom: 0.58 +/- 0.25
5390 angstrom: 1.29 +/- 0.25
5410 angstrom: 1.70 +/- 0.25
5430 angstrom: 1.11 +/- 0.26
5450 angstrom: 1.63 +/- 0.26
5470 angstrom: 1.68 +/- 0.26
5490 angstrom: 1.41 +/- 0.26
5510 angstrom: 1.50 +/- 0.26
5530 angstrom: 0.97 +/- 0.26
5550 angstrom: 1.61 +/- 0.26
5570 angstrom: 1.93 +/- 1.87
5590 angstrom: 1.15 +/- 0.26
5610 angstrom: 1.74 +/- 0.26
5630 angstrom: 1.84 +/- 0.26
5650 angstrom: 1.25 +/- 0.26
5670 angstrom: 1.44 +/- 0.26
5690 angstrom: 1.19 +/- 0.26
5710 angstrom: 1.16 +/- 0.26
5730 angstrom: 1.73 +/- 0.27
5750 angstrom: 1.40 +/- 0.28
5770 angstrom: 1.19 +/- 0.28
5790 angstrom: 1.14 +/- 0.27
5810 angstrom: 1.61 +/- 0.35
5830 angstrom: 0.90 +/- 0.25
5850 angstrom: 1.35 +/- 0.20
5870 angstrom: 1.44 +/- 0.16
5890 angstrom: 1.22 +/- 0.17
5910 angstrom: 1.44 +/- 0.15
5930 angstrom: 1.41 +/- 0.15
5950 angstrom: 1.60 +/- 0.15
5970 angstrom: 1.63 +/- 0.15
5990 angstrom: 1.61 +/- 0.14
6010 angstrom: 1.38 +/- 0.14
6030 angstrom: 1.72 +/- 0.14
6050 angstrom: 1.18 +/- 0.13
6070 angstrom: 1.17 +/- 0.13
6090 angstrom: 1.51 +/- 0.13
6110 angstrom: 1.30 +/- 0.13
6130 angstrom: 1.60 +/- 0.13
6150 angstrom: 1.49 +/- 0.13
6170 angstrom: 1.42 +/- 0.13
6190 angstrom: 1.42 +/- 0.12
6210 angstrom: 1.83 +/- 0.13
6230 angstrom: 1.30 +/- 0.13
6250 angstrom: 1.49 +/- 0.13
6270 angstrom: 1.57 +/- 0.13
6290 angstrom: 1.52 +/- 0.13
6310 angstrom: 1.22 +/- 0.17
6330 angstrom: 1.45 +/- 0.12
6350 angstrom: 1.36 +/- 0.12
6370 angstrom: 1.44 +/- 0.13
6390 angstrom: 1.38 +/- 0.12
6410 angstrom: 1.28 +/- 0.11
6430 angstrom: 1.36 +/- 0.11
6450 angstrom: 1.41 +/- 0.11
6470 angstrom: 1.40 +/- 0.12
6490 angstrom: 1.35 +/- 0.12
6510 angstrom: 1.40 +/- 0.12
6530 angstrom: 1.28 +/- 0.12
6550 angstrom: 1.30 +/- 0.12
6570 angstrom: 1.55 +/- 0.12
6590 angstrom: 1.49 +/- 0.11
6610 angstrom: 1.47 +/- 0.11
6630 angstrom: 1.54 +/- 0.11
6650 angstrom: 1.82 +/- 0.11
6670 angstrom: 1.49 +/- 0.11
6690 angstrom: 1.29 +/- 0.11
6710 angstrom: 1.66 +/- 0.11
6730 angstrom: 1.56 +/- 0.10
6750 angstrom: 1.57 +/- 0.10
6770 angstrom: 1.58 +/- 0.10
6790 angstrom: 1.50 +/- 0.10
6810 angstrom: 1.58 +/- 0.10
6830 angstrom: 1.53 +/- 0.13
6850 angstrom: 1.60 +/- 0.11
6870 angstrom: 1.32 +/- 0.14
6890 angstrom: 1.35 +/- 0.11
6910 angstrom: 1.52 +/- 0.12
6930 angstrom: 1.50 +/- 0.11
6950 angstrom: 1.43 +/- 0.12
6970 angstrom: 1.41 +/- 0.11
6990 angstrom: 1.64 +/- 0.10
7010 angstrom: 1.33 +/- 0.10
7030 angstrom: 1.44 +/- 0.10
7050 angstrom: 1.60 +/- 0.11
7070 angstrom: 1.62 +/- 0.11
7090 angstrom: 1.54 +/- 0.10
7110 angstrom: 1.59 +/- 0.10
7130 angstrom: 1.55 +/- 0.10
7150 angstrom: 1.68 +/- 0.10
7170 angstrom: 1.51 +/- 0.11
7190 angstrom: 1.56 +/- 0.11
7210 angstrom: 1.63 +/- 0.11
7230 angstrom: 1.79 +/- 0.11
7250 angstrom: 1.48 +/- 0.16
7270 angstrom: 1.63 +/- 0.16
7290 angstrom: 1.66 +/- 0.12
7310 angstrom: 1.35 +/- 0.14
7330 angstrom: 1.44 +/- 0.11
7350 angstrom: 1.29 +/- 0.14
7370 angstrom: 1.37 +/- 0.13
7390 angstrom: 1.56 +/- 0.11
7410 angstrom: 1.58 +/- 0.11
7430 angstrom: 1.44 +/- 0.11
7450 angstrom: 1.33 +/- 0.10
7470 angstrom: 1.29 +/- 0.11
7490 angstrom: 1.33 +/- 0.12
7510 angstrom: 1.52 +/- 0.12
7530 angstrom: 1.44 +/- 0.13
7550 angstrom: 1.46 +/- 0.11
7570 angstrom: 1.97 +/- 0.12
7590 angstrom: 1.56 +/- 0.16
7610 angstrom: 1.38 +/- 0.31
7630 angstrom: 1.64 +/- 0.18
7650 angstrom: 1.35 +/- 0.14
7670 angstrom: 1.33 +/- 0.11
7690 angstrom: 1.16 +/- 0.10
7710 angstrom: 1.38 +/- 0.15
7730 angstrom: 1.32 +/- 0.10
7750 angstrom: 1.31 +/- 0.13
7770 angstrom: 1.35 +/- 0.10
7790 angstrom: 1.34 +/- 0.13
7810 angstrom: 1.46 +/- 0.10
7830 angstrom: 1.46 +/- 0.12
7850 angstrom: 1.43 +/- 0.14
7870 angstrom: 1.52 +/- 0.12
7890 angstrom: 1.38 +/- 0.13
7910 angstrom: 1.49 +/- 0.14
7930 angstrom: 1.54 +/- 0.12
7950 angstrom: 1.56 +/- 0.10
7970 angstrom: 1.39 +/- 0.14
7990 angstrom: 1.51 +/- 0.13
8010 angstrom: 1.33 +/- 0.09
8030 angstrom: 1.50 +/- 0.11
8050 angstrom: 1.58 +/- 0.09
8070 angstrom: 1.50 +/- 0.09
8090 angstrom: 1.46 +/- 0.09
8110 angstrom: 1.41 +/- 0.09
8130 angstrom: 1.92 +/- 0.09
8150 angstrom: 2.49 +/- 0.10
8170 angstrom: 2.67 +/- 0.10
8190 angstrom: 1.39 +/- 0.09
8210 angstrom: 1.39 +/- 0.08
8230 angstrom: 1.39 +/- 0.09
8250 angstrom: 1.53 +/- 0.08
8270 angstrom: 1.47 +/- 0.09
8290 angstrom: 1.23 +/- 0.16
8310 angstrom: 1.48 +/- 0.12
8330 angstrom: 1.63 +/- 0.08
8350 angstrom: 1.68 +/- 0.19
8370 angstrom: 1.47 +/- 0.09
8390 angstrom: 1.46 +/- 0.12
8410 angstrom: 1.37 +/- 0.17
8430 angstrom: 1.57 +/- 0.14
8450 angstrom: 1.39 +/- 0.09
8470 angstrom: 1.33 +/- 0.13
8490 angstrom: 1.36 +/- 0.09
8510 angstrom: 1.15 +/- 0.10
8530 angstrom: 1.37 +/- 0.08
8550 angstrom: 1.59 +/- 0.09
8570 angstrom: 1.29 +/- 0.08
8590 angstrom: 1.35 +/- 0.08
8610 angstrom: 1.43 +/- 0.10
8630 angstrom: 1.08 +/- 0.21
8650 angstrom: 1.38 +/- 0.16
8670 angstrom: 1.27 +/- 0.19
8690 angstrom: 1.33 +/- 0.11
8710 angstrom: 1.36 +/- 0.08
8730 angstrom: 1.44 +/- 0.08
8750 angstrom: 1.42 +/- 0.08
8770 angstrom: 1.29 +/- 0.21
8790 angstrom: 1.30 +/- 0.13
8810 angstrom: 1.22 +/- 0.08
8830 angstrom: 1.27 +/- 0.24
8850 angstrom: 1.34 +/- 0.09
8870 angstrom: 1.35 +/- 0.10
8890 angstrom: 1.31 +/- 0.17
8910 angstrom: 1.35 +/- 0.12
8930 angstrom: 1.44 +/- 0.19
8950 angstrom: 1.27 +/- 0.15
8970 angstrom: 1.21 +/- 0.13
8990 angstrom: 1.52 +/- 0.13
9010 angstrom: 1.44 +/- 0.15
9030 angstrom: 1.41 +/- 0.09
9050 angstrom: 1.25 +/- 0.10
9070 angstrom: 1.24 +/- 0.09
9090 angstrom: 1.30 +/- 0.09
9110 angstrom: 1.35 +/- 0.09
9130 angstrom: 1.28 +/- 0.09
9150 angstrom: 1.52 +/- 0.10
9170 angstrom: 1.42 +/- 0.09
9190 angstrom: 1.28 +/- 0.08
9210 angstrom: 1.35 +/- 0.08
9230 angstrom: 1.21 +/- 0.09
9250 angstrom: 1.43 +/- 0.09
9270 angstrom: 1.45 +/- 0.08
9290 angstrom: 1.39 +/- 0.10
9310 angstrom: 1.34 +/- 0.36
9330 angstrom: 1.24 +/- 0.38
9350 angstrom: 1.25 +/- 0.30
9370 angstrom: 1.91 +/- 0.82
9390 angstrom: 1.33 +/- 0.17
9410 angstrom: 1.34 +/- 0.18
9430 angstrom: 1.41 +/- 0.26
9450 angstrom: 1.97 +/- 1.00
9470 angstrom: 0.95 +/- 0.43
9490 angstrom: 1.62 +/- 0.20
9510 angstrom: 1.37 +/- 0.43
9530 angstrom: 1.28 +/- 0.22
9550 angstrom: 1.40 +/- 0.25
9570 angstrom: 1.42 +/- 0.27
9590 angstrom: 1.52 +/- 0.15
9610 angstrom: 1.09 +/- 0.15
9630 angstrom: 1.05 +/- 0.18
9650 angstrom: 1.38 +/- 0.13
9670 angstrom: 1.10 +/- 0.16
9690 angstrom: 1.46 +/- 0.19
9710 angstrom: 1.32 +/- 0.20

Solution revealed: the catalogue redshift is 0.24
